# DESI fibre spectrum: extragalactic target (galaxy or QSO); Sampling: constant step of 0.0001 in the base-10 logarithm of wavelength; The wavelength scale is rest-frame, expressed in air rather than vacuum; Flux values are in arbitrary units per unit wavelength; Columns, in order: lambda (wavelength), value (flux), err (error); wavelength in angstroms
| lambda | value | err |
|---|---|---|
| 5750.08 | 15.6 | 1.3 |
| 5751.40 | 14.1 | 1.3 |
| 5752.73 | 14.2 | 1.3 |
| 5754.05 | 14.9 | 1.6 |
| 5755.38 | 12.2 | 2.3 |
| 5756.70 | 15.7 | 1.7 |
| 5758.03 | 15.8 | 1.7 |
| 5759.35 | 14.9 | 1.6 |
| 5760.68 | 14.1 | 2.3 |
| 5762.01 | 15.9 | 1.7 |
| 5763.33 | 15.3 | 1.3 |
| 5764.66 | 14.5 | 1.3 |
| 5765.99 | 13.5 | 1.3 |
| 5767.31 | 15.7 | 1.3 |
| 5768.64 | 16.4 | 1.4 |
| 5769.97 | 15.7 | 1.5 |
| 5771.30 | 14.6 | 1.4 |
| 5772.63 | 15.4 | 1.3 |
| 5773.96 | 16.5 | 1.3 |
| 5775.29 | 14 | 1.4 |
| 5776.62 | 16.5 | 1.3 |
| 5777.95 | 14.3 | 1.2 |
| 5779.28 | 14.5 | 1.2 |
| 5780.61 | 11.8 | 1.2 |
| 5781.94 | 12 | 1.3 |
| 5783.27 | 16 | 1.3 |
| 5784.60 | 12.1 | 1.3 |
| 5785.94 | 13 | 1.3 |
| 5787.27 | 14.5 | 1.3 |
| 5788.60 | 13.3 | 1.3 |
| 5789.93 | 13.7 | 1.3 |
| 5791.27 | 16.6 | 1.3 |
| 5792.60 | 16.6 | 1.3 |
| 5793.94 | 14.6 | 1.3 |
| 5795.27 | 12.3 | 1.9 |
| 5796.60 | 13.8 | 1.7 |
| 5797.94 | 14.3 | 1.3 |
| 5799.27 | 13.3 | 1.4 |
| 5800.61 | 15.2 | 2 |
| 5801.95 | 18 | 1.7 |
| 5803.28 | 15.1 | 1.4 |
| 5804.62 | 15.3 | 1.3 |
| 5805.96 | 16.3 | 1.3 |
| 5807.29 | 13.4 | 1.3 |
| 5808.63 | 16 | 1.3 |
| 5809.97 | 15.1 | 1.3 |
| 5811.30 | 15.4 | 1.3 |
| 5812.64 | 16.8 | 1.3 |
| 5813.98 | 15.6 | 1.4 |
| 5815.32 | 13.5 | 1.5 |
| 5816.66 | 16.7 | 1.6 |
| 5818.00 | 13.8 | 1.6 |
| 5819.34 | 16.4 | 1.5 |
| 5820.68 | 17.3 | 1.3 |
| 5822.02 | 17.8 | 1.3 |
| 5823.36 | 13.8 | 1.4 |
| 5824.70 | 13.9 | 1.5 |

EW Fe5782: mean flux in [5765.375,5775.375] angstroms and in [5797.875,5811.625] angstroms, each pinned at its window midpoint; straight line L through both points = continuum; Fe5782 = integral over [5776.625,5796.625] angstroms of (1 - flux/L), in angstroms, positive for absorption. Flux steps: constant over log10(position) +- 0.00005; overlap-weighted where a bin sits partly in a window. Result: 1.6 angstroms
